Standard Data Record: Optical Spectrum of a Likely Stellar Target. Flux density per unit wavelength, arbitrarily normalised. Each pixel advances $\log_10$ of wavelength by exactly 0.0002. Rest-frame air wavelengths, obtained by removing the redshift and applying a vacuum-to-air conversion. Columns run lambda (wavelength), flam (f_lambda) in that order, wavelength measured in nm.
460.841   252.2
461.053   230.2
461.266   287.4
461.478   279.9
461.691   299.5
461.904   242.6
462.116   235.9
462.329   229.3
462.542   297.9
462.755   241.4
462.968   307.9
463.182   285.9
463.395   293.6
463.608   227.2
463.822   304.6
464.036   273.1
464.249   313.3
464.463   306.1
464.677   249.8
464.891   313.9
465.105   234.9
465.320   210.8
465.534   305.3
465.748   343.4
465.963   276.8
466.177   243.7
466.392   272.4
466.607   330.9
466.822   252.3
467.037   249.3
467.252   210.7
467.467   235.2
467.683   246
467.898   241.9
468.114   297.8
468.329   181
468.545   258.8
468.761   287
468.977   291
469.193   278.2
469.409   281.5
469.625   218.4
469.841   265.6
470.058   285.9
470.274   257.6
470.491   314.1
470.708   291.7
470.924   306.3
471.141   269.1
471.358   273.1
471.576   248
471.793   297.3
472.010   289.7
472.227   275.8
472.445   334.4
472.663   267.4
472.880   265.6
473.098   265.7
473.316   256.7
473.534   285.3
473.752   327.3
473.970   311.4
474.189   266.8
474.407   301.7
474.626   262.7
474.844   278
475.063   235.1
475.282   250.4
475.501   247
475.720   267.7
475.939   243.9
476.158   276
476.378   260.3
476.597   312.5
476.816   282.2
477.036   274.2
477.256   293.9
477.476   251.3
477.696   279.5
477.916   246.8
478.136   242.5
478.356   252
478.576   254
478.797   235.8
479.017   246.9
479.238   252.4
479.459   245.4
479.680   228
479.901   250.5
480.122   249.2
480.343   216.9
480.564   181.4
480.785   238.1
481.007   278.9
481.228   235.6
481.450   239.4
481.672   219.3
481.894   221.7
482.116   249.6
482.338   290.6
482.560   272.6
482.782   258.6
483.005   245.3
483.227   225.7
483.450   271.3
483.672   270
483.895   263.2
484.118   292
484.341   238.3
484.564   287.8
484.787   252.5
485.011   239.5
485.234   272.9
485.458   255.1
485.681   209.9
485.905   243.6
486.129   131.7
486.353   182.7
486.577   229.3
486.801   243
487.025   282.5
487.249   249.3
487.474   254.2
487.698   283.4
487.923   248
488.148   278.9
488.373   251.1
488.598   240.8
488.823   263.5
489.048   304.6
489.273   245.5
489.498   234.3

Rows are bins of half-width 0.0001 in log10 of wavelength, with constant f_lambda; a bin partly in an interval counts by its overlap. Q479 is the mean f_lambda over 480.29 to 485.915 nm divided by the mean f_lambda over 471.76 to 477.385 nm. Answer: 0.9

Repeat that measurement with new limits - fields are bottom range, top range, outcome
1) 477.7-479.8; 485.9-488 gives 0.95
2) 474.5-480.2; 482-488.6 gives 0.97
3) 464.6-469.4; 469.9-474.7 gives 1.07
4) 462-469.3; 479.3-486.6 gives 0.90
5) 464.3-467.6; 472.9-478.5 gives 1.00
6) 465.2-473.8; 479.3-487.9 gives 0.90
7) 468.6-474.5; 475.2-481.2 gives 0.90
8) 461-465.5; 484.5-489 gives 0.91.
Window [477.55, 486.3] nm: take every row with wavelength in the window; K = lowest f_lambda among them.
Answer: 131.7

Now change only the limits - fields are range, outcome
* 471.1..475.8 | 235.1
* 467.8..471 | 181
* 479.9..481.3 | 181.4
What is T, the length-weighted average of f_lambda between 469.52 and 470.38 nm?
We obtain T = 257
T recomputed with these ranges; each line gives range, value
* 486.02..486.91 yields 197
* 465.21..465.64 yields 258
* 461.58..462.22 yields 260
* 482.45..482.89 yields 266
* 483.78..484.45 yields 264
